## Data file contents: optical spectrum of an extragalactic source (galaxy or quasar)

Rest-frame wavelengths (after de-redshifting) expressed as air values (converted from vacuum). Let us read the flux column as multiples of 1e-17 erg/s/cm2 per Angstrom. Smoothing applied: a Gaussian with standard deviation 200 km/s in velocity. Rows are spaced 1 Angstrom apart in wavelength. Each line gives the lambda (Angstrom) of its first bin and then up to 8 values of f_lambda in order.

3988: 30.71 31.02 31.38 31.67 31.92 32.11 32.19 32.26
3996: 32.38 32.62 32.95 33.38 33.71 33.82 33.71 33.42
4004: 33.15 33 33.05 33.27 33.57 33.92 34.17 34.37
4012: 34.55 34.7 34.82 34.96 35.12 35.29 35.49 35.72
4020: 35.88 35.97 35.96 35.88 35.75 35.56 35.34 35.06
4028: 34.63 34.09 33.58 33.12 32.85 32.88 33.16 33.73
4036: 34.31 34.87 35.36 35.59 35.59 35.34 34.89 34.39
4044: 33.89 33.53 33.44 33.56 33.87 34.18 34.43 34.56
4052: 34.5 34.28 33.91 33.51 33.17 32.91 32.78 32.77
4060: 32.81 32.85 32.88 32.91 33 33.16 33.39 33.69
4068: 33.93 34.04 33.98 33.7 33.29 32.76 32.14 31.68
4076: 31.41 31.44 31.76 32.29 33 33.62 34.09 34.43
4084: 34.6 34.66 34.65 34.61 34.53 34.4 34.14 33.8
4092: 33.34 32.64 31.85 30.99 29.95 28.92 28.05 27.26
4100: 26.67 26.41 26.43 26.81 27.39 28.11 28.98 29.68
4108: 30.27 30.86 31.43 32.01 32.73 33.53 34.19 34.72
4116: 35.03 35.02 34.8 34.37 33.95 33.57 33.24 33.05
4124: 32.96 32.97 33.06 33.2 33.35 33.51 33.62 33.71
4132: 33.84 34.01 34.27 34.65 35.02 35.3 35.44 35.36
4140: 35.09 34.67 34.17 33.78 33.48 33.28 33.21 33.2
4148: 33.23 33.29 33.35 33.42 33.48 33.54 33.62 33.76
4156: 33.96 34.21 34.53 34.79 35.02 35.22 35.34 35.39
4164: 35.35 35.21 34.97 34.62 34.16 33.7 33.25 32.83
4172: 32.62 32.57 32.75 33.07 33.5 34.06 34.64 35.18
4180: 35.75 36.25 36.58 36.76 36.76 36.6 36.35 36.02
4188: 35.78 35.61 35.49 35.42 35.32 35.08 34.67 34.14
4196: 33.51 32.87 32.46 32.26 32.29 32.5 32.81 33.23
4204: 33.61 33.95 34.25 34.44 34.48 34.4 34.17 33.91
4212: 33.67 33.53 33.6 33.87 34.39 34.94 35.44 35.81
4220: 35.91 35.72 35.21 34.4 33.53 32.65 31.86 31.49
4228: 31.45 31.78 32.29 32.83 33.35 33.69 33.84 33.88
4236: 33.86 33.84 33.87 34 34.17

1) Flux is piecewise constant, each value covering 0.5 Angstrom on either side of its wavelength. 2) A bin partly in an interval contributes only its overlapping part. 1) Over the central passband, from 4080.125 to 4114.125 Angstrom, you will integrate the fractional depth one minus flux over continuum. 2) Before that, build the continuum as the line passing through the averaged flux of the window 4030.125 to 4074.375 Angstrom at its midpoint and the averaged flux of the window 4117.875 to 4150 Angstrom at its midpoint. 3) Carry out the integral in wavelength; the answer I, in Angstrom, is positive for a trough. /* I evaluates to 2.48 Angstrom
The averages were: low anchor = 33.7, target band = 31.3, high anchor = 33.9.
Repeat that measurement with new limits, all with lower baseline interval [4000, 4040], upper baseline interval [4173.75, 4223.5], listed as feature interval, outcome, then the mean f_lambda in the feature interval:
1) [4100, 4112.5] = 1.9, 29.2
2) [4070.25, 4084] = 0.7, 32.8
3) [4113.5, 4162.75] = 0.7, 34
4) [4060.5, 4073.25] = 0.4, 33.4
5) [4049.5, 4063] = 0.4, 33.5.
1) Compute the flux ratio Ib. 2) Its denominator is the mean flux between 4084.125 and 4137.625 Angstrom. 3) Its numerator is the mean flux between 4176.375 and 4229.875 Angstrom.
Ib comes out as 1.1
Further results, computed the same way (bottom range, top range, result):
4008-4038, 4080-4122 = 0.92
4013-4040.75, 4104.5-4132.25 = 0.94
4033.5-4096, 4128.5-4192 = 1.03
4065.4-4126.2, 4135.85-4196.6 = 1.07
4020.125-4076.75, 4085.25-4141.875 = 0.96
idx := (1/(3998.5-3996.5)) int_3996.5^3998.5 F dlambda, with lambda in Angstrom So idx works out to 32.8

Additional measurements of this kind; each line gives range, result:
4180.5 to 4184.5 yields 36.6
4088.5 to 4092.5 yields 33.9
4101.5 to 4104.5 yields 26.9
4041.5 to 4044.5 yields 34.4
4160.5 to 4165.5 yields 35.3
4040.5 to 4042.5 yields 35.1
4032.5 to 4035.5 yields 33.3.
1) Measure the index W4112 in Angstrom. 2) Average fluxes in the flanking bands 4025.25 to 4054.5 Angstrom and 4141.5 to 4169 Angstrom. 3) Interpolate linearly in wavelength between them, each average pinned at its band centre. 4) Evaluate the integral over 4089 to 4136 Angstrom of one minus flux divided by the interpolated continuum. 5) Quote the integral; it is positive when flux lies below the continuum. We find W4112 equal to 3.0 Angstrom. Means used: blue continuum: 34.3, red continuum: 34.1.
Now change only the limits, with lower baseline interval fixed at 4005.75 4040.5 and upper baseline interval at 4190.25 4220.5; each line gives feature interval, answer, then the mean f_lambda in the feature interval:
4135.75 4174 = 0.10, 34.1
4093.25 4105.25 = 2.12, 28.3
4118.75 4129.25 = 0.29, 33.4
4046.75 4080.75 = 1.30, 33.2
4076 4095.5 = 0.61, 33.4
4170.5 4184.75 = -0.18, 34.6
